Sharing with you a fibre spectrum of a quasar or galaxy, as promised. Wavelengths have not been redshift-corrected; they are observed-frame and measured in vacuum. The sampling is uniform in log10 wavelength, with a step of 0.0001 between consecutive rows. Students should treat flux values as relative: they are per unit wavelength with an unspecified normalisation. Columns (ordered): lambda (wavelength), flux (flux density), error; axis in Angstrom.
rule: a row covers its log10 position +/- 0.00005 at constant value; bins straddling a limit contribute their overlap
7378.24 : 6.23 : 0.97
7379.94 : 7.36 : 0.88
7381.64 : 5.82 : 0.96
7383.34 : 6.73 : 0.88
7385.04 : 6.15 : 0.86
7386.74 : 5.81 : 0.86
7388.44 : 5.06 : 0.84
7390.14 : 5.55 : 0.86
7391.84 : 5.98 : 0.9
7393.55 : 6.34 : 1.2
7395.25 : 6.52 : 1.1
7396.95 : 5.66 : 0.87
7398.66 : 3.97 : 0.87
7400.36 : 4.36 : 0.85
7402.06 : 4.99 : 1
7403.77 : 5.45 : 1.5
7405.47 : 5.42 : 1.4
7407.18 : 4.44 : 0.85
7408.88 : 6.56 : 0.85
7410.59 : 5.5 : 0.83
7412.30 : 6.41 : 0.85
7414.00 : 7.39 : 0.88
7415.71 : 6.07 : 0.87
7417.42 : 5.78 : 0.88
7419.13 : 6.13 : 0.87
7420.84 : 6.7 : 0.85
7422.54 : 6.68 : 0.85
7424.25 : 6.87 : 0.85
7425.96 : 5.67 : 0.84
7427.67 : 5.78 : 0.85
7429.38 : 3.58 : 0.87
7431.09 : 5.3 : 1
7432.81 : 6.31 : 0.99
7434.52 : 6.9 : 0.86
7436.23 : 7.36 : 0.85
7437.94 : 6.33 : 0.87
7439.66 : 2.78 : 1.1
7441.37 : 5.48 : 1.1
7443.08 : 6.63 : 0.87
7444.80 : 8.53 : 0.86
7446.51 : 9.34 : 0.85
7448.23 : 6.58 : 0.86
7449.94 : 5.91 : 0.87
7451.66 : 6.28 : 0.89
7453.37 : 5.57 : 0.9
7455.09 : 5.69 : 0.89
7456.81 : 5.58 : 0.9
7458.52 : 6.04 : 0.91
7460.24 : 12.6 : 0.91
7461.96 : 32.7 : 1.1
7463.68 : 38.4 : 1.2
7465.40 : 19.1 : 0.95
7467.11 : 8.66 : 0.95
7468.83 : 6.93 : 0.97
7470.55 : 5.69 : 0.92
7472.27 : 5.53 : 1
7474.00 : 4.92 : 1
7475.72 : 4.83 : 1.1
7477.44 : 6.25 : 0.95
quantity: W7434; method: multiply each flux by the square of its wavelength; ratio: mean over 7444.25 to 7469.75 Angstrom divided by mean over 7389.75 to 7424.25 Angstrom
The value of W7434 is 2.07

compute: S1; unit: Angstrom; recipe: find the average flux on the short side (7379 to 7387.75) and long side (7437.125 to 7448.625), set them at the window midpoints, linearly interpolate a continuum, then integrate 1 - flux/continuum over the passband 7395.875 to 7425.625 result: 3.0 Angstrom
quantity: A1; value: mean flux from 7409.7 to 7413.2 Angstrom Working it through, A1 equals 5.98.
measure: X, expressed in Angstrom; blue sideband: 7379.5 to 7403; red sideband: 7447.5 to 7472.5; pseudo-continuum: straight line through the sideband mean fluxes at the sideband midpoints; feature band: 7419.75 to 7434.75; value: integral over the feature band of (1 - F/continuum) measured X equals 4.8 Angstrom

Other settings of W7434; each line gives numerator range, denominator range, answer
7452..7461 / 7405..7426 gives 1.15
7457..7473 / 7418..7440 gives 2.51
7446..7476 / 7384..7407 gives 1.99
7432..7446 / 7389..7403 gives 1.19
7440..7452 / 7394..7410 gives 1.30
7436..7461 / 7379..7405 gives 1.19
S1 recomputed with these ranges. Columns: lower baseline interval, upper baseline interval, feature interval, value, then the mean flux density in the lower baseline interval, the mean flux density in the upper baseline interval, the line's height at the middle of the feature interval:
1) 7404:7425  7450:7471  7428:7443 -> 5.8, 6.14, 12.7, 9.11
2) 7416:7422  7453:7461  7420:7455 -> 2.3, 6.22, 7.12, 6.66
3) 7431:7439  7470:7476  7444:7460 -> -2.5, 6.45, 5.25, 5.92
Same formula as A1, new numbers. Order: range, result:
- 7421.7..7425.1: 6.77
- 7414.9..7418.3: 5.92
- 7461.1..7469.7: 21.1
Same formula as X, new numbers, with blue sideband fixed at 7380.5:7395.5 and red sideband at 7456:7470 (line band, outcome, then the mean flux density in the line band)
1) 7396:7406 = 3.6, 4.98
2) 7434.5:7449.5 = 7.5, 6.63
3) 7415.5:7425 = 3.6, 6.39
